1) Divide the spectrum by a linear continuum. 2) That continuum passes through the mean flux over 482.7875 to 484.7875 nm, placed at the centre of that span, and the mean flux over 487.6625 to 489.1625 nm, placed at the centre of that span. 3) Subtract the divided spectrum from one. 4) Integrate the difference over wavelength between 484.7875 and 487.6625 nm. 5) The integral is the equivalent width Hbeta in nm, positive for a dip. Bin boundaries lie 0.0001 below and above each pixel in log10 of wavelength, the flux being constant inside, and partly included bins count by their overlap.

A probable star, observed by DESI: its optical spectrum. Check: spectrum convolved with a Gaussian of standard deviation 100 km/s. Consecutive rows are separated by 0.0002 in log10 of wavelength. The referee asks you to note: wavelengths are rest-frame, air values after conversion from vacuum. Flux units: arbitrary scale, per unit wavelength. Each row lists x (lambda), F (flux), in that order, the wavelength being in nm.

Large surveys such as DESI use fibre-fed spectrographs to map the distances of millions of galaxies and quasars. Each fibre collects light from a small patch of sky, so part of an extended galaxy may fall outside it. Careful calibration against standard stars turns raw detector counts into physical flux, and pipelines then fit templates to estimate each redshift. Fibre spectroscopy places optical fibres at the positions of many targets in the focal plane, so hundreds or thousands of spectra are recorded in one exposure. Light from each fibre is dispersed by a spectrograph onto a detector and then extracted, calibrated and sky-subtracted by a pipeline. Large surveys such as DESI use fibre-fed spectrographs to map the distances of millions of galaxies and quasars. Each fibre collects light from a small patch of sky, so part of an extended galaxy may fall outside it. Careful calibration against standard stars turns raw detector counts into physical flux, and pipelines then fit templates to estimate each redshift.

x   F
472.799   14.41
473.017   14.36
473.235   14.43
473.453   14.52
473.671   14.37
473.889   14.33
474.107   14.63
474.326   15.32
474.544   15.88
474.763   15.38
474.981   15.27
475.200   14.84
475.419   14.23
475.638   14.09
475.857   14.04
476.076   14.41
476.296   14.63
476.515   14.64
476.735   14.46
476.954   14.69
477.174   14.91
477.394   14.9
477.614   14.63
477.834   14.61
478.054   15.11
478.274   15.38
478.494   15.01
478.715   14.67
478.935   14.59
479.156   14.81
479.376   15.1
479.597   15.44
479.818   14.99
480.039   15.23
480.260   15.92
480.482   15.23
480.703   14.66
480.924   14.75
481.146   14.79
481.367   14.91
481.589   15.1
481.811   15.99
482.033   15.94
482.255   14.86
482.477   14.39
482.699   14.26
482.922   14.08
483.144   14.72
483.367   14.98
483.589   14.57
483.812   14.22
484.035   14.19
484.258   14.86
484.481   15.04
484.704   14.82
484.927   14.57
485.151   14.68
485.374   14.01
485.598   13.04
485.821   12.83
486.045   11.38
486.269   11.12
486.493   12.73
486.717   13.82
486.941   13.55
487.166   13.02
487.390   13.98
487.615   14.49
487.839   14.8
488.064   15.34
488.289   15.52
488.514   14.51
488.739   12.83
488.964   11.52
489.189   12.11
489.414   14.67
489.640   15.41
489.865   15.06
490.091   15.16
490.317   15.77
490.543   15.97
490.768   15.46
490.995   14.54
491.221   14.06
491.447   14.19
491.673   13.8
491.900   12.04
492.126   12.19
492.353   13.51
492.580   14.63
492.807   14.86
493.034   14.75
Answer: 0.19 nm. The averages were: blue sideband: 14.6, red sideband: 14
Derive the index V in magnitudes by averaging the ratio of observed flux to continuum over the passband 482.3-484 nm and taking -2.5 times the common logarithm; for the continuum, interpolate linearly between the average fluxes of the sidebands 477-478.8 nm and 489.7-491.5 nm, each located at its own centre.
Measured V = 0.04 mag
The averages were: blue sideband 14.9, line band 14.5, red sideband 15.1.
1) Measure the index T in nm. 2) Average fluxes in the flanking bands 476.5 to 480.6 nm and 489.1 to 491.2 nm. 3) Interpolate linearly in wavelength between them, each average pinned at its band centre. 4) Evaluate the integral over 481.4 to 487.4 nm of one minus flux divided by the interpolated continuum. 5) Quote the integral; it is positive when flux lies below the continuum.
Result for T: 0.33 nm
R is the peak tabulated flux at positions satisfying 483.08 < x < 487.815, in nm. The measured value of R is 15.04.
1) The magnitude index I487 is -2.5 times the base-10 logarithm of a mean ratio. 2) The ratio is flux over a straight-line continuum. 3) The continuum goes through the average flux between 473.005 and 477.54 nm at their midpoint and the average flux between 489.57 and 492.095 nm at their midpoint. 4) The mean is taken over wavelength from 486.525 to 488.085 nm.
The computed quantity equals 0.05 mag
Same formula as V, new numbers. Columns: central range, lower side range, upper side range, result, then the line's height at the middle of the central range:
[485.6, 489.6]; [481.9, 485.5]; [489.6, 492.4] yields 0.08 mag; 14.5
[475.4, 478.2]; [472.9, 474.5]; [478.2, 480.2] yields 0.02 mag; 14.9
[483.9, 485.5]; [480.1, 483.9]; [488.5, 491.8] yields 0.01 mag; 14.7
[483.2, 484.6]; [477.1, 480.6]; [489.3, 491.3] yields 0.03 mag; 15.1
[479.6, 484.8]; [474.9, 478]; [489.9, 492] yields -0.02 mag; 14.6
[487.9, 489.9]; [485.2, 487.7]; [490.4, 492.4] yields -0.04 mag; 13.6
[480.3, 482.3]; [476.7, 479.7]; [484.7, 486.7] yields -0.07 mag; 14.2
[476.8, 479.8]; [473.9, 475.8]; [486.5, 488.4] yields -0.01 mag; 14.7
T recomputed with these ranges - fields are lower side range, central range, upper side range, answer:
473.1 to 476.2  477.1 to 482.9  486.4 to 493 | -0.20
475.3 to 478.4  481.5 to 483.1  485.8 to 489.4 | -0.11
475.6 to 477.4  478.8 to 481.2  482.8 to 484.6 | -0.08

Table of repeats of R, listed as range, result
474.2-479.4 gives 15.88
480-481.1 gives 15.92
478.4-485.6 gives 15.99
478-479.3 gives 15.38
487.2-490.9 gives 15.97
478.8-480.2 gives 15.44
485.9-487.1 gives 13.82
